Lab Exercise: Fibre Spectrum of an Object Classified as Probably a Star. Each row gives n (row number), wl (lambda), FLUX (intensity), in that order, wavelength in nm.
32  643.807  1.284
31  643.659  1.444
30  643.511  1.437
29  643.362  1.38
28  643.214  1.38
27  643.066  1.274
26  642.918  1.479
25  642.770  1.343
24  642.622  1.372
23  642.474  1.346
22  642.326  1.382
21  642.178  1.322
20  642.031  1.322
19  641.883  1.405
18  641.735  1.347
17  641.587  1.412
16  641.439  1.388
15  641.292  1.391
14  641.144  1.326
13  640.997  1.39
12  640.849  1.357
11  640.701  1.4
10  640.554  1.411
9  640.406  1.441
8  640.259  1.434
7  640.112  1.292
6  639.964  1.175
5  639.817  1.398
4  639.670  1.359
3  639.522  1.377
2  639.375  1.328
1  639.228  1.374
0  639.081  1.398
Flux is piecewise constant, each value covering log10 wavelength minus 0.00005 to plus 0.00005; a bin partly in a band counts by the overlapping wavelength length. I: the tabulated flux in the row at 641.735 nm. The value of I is 1.347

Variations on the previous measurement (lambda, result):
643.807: 1.284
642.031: 1.322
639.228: 1.374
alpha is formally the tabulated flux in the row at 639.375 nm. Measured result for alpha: 1.328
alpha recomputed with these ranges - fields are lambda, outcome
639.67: 1.359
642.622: 1.372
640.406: 1.441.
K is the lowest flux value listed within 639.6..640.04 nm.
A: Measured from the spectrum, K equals 1.175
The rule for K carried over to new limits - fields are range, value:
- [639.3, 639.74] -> 1.328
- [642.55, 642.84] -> 1.343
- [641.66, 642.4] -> 1.322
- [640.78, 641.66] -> 1.326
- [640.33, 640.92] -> 1.357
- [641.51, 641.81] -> 1.347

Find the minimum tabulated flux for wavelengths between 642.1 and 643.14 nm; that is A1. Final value 1.274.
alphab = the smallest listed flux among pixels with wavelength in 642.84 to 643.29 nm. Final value 1.274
